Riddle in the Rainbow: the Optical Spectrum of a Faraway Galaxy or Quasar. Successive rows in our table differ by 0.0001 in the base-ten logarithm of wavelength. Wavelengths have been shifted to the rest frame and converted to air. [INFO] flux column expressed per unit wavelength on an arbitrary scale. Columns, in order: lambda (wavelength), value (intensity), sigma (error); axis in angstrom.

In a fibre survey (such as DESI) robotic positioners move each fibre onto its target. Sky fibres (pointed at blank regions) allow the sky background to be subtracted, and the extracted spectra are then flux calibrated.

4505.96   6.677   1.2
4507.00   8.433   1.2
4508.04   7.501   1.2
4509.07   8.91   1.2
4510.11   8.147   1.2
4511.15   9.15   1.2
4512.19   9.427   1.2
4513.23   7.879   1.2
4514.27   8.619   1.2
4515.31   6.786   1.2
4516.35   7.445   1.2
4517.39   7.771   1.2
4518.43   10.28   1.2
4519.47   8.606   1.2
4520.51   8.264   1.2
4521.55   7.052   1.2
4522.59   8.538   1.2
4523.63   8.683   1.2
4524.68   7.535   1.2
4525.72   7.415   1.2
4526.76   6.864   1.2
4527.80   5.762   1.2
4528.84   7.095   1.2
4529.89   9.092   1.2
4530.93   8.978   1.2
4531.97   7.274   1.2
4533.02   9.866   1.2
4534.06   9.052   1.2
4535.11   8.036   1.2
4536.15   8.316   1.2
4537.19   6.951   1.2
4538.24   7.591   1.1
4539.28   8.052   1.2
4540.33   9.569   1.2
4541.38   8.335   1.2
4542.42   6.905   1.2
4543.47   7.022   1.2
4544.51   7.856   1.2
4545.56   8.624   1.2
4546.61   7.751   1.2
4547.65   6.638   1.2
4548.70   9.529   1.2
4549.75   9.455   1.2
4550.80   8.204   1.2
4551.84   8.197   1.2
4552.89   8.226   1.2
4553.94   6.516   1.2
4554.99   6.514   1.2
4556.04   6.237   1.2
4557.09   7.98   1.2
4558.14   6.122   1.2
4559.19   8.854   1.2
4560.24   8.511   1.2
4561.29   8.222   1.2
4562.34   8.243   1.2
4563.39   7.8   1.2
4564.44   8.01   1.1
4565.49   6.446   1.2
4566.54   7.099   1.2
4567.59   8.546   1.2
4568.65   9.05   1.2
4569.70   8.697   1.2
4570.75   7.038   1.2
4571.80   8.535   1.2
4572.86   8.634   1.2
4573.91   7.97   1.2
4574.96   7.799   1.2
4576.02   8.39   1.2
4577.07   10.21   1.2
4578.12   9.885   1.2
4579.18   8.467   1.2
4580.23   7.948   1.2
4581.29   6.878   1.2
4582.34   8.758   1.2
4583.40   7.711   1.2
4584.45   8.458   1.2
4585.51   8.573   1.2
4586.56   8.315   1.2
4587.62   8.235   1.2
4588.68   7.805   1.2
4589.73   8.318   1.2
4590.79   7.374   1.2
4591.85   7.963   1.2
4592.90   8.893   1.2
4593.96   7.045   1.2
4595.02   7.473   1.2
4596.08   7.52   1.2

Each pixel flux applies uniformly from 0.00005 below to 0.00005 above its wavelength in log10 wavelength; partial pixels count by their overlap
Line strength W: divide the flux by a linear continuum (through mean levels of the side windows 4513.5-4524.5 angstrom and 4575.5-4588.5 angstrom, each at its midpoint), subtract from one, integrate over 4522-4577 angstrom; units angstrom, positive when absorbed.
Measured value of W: 2.4 angstrom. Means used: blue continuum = 8.17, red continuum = 8.47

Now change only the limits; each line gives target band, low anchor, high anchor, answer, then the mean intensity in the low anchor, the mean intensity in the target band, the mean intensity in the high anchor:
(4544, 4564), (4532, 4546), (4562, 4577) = 0.6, 8.13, 7.87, 8.08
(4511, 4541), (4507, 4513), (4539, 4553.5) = 1.0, 8.58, 8.12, 8.16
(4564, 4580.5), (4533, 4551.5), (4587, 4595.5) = -0.6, 8.17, 8.3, 7.89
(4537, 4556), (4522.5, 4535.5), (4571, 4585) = 0.7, 7.99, 7.86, 8.41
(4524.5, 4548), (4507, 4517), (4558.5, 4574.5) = 0.8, 8.21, 7.87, 8.09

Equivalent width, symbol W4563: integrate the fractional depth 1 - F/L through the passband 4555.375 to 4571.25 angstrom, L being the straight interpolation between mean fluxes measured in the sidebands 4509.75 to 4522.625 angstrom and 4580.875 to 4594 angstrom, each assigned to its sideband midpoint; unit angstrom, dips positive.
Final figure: 0.7 angstrom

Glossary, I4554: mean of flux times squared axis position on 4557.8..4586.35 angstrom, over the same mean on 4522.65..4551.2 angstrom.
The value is 1.04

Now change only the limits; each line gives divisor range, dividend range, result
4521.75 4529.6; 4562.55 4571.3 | 1.07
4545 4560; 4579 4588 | 1.06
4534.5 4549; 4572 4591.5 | 1.07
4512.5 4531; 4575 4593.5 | 1.08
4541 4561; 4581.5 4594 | 1.06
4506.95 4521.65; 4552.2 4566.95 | 0.92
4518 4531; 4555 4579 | 1.03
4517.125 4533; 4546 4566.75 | 0.98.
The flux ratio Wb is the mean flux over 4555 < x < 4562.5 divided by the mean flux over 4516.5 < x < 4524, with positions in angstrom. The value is 0.91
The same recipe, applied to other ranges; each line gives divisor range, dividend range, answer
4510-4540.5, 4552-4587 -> 0.99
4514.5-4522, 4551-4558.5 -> 0.89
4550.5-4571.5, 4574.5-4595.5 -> 1.06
